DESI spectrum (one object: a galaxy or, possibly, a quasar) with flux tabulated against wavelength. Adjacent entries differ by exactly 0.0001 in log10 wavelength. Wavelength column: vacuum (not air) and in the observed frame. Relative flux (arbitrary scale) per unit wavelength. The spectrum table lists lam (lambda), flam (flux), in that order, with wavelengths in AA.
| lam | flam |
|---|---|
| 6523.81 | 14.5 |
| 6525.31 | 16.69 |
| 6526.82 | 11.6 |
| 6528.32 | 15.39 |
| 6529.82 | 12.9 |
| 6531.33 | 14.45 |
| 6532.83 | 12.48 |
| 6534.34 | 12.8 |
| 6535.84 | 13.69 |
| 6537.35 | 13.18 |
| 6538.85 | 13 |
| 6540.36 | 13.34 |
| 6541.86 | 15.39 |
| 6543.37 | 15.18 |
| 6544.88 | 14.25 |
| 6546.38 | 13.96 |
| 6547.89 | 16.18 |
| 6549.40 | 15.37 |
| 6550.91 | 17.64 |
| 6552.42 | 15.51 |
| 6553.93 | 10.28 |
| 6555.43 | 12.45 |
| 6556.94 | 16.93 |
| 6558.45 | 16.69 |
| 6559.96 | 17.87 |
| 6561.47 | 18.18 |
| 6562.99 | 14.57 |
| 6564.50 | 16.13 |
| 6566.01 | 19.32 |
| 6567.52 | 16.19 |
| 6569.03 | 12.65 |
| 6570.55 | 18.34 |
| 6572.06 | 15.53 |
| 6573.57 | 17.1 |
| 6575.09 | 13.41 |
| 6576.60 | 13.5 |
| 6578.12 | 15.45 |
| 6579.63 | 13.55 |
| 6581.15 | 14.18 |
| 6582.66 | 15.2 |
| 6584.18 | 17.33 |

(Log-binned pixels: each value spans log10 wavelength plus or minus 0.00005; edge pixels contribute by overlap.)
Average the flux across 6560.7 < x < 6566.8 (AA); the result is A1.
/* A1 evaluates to 17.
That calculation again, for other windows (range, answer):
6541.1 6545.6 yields 14.9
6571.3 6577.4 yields 14.9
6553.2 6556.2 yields 11.4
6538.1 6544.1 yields 14.2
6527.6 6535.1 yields 13.6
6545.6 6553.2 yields 15.7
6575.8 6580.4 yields 14.2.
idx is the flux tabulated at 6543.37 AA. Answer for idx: 15.18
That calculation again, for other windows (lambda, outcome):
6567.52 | 16.19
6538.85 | 13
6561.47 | 18.18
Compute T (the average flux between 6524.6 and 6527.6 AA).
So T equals 14.1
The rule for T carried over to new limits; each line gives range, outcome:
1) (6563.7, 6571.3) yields 16.5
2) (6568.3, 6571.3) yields 15.5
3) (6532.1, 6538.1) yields 13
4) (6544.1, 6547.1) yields 14.1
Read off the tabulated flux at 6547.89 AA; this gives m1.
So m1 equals 16.18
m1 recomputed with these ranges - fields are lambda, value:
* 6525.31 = 16.69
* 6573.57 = 17.1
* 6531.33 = 14.45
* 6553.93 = 10.28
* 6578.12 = 15.45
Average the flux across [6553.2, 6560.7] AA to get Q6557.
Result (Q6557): 14.9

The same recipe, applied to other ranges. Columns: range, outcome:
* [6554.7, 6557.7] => 14.7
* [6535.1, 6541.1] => 13.3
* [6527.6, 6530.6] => 14.1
